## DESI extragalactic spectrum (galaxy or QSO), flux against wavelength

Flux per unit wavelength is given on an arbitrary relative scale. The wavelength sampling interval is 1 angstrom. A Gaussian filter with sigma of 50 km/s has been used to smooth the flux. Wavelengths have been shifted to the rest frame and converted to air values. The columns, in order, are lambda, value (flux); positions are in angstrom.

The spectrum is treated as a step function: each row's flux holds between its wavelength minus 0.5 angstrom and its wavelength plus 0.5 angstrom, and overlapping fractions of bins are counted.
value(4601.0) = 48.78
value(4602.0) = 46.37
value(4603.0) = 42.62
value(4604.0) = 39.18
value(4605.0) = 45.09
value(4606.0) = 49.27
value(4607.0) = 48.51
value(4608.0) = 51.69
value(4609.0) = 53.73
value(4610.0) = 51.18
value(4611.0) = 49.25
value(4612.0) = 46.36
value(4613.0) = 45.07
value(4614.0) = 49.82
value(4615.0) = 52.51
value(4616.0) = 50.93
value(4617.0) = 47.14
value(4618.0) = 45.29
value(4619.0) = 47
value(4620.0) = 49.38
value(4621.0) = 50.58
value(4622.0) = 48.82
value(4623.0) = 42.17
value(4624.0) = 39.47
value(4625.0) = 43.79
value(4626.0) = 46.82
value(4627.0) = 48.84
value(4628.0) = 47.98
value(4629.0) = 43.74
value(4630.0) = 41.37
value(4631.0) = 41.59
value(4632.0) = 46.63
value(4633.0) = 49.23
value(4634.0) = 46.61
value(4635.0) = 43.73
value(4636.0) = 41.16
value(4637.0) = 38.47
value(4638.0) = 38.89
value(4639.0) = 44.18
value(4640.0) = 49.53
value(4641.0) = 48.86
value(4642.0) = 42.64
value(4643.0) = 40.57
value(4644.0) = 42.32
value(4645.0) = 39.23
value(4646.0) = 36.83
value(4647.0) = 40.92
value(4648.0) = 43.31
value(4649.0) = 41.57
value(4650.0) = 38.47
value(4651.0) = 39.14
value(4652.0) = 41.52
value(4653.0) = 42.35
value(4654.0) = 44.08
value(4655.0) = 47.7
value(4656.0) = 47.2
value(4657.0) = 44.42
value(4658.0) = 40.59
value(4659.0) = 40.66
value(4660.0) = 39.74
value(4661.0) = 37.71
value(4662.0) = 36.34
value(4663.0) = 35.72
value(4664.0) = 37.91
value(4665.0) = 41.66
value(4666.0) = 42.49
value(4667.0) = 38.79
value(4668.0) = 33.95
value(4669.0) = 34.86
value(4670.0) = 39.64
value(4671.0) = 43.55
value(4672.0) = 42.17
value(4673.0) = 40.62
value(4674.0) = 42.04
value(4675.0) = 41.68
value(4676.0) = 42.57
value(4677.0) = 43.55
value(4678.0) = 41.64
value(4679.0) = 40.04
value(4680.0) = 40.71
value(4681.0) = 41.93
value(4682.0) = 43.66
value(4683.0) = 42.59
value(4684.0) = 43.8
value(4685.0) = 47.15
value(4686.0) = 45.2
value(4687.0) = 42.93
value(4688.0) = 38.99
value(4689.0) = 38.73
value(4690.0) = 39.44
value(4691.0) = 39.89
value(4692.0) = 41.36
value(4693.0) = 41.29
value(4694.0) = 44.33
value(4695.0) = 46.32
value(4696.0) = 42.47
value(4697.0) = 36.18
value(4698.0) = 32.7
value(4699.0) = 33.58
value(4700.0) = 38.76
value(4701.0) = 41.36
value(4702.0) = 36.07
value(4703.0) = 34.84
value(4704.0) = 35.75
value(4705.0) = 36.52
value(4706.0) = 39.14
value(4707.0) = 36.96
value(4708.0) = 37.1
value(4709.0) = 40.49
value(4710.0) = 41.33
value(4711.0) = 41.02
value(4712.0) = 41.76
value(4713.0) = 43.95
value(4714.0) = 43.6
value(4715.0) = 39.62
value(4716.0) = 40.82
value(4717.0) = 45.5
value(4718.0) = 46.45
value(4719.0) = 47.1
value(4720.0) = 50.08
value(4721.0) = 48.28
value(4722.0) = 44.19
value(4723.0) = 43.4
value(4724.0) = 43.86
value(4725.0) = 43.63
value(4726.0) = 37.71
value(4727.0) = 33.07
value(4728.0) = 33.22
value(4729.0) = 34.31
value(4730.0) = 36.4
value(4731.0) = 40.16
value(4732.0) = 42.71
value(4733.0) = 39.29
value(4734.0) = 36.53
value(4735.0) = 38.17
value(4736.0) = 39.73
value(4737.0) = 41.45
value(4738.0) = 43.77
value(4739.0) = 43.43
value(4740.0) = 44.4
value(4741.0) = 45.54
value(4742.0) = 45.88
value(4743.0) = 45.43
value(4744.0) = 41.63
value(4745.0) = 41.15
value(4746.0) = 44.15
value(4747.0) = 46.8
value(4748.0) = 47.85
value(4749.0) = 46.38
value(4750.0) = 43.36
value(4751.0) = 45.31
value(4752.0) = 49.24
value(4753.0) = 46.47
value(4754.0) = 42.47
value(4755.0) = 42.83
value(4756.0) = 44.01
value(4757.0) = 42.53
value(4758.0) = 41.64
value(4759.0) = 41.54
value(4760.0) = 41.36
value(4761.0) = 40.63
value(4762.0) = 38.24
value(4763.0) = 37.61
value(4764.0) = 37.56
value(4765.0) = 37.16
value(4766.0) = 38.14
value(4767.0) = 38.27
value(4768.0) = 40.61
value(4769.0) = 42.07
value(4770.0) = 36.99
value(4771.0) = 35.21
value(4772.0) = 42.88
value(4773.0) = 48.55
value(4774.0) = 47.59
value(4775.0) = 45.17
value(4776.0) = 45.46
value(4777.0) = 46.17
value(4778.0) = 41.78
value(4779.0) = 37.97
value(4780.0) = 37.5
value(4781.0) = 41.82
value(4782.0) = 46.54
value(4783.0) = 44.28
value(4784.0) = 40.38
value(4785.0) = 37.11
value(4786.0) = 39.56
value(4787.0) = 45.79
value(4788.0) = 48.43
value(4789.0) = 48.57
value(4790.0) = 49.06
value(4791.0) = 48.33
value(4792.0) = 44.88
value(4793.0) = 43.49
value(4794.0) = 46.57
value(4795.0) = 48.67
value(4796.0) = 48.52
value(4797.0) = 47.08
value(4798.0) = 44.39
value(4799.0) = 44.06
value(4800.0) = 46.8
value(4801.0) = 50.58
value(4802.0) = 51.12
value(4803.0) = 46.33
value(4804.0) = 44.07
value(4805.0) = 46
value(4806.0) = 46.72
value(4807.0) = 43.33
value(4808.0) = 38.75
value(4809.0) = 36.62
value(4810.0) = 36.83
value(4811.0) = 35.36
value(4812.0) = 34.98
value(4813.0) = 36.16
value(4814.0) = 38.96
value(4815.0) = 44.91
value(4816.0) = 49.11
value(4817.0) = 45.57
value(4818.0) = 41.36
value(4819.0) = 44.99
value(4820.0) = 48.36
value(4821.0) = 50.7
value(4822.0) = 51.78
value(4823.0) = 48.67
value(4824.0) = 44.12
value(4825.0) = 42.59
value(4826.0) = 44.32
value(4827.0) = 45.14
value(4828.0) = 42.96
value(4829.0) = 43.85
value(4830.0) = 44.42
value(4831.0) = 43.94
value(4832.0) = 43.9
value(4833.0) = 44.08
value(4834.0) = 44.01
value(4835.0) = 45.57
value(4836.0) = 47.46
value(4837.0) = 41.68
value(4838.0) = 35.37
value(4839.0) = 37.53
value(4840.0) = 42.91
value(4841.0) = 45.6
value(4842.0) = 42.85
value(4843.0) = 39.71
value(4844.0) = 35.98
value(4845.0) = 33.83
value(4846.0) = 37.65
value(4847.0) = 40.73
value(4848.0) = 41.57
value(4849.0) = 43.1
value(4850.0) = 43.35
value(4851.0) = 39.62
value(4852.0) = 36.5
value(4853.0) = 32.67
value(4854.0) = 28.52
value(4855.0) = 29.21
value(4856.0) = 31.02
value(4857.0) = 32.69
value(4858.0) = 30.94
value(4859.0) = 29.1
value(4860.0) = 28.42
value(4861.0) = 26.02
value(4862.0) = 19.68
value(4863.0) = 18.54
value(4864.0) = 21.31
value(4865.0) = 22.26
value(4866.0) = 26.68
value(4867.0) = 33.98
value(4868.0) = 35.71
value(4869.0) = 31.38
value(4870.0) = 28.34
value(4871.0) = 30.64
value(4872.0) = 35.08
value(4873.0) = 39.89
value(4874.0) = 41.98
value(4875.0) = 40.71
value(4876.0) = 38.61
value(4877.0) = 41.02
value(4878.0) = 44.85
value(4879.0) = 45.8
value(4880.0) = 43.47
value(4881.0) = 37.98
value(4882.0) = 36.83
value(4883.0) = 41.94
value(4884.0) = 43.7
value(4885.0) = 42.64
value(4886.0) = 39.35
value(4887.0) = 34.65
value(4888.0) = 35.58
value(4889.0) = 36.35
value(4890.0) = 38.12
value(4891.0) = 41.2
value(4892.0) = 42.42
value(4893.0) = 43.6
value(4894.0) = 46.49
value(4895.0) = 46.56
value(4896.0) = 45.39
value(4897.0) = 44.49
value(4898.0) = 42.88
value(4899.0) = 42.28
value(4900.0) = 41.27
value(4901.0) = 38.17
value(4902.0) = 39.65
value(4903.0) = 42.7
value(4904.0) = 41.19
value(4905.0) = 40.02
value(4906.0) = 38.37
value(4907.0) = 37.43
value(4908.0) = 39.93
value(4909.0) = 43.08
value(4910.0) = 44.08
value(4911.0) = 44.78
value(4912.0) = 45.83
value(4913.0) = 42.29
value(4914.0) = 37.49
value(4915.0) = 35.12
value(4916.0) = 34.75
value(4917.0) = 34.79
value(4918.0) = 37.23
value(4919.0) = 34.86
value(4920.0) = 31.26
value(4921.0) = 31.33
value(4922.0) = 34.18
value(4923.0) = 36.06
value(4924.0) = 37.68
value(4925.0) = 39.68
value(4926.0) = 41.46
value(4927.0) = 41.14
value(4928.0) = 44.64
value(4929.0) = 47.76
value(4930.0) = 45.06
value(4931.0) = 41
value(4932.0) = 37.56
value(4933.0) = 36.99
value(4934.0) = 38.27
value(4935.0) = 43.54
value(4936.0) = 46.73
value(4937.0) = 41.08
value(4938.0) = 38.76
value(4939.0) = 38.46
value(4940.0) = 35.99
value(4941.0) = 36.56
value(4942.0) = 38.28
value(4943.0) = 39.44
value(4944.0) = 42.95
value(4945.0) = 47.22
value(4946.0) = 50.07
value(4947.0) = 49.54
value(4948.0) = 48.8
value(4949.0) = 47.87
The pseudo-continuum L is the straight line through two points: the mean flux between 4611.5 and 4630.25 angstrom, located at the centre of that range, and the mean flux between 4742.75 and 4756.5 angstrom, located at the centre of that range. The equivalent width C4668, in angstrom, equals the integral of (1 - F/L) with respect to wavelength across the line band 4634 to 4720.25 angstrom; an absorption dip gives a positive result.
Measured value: 9.0 angstrom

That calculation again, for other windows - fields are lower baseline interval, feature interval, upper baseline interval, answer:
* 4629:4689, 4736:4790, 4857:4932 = -3.7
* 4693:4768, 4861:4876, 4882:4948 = 3.7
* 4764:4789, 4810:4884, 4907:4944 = 4.1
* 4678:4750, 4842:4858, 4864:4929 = 1.2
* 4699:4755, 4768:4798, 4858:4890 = -3.8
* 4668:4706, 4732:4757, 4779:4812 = -0.7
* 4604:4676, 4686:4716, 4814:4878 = 1.8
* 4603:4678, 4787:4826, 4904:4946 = -3.3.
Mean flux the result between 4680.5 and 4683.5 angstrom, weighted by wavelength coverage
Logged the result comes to 42.7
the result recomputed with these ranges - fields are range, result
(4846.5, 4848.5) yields 41.1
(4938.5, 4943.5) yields 37.7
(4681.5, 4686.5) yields 44.5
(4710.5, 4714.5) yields 42.6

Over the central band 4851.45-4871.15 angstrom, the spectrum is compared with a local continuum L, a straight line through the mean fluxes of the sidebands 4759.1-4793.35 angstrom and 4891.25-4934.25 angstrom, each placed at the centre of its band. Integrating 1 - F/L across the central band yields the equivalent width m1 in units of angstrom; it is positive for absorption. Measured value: 5.9 angstrom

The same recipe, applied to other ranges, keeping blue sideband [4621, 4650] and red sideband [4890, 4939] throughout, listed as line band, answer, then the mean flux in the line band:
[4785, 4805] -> -2.2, 46.4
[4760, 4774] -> 0.7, 39.9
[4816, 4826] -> -1.2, 46.5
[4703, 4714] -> 0.9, 39.4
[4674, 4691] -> 0.4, 42.1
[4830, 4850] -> -0.1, 41.6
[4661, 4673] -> 1.2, 38.9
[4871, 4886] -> 0.1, 40.6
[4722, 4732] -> 0.9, 38.9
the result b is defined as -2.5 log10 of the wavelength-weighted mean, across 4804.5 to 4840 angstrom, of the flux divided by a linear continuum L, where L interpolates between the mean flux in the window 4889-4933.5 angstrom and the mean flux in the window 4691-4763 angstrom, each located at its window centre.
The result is -0.060 mag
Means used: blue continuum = 41.5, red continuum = 40.2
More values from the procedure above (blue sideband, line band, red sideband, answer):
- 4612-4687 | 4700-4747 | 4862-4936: 0.015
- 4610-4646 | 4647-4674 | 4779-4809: 0.117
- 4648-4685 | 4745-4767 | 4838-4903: -0.083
